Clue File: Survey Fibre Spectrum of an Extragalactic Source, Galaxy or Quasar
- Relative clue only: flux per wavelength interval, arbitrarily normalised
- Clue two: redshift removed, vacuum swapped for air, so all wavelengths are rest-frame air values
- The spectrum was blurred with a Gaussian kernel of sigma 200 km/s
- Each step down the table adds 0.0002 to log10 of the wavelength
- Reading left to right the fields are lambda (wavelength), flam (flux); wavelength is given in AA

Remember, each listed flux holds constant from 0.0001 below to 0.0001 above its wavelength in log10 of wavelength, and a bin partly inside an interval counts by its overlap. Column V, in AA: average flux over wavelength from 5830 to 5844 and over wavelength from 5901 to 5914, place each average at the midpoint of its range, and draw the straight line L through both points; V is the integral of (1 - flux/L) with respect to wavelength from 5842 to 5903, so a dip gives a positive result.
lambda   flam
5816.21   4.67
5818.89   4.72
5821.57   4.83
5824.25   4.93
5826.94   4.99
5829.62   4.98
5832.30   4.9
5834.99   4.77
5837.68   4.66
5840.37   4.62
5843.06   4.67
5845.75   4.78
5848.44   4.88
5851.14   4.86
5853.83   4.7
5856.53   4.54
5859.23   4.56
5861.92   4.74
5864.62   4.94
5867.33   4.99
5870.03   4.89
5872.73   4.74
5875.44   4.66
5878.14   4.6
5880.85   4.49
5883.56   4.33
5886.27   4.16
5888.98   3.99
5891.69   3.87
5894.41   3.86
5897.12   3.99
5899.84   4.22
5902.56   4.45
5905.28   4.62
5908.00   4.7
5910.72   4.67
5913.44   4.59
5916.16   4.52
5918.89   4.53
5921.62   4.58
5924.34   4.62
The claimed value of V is 2.0 AA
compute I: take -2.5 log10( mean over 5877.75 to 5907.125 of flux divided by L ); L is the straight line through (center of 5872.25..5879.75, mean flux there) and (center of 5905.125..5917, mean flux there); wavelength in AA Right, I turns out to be 0.101 mag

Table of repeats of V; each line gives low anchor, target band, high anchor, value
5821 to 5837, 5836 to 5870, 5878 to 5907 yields -0.84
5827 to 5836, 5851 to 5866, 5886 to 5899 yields -0.74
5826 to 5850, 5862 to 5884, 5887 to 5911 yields -1.18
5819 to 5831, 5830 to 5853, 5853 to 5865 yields 0.11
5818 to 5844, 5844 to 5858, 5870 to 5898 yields -0.39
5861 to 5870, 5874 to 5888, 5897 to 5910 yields 0.82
